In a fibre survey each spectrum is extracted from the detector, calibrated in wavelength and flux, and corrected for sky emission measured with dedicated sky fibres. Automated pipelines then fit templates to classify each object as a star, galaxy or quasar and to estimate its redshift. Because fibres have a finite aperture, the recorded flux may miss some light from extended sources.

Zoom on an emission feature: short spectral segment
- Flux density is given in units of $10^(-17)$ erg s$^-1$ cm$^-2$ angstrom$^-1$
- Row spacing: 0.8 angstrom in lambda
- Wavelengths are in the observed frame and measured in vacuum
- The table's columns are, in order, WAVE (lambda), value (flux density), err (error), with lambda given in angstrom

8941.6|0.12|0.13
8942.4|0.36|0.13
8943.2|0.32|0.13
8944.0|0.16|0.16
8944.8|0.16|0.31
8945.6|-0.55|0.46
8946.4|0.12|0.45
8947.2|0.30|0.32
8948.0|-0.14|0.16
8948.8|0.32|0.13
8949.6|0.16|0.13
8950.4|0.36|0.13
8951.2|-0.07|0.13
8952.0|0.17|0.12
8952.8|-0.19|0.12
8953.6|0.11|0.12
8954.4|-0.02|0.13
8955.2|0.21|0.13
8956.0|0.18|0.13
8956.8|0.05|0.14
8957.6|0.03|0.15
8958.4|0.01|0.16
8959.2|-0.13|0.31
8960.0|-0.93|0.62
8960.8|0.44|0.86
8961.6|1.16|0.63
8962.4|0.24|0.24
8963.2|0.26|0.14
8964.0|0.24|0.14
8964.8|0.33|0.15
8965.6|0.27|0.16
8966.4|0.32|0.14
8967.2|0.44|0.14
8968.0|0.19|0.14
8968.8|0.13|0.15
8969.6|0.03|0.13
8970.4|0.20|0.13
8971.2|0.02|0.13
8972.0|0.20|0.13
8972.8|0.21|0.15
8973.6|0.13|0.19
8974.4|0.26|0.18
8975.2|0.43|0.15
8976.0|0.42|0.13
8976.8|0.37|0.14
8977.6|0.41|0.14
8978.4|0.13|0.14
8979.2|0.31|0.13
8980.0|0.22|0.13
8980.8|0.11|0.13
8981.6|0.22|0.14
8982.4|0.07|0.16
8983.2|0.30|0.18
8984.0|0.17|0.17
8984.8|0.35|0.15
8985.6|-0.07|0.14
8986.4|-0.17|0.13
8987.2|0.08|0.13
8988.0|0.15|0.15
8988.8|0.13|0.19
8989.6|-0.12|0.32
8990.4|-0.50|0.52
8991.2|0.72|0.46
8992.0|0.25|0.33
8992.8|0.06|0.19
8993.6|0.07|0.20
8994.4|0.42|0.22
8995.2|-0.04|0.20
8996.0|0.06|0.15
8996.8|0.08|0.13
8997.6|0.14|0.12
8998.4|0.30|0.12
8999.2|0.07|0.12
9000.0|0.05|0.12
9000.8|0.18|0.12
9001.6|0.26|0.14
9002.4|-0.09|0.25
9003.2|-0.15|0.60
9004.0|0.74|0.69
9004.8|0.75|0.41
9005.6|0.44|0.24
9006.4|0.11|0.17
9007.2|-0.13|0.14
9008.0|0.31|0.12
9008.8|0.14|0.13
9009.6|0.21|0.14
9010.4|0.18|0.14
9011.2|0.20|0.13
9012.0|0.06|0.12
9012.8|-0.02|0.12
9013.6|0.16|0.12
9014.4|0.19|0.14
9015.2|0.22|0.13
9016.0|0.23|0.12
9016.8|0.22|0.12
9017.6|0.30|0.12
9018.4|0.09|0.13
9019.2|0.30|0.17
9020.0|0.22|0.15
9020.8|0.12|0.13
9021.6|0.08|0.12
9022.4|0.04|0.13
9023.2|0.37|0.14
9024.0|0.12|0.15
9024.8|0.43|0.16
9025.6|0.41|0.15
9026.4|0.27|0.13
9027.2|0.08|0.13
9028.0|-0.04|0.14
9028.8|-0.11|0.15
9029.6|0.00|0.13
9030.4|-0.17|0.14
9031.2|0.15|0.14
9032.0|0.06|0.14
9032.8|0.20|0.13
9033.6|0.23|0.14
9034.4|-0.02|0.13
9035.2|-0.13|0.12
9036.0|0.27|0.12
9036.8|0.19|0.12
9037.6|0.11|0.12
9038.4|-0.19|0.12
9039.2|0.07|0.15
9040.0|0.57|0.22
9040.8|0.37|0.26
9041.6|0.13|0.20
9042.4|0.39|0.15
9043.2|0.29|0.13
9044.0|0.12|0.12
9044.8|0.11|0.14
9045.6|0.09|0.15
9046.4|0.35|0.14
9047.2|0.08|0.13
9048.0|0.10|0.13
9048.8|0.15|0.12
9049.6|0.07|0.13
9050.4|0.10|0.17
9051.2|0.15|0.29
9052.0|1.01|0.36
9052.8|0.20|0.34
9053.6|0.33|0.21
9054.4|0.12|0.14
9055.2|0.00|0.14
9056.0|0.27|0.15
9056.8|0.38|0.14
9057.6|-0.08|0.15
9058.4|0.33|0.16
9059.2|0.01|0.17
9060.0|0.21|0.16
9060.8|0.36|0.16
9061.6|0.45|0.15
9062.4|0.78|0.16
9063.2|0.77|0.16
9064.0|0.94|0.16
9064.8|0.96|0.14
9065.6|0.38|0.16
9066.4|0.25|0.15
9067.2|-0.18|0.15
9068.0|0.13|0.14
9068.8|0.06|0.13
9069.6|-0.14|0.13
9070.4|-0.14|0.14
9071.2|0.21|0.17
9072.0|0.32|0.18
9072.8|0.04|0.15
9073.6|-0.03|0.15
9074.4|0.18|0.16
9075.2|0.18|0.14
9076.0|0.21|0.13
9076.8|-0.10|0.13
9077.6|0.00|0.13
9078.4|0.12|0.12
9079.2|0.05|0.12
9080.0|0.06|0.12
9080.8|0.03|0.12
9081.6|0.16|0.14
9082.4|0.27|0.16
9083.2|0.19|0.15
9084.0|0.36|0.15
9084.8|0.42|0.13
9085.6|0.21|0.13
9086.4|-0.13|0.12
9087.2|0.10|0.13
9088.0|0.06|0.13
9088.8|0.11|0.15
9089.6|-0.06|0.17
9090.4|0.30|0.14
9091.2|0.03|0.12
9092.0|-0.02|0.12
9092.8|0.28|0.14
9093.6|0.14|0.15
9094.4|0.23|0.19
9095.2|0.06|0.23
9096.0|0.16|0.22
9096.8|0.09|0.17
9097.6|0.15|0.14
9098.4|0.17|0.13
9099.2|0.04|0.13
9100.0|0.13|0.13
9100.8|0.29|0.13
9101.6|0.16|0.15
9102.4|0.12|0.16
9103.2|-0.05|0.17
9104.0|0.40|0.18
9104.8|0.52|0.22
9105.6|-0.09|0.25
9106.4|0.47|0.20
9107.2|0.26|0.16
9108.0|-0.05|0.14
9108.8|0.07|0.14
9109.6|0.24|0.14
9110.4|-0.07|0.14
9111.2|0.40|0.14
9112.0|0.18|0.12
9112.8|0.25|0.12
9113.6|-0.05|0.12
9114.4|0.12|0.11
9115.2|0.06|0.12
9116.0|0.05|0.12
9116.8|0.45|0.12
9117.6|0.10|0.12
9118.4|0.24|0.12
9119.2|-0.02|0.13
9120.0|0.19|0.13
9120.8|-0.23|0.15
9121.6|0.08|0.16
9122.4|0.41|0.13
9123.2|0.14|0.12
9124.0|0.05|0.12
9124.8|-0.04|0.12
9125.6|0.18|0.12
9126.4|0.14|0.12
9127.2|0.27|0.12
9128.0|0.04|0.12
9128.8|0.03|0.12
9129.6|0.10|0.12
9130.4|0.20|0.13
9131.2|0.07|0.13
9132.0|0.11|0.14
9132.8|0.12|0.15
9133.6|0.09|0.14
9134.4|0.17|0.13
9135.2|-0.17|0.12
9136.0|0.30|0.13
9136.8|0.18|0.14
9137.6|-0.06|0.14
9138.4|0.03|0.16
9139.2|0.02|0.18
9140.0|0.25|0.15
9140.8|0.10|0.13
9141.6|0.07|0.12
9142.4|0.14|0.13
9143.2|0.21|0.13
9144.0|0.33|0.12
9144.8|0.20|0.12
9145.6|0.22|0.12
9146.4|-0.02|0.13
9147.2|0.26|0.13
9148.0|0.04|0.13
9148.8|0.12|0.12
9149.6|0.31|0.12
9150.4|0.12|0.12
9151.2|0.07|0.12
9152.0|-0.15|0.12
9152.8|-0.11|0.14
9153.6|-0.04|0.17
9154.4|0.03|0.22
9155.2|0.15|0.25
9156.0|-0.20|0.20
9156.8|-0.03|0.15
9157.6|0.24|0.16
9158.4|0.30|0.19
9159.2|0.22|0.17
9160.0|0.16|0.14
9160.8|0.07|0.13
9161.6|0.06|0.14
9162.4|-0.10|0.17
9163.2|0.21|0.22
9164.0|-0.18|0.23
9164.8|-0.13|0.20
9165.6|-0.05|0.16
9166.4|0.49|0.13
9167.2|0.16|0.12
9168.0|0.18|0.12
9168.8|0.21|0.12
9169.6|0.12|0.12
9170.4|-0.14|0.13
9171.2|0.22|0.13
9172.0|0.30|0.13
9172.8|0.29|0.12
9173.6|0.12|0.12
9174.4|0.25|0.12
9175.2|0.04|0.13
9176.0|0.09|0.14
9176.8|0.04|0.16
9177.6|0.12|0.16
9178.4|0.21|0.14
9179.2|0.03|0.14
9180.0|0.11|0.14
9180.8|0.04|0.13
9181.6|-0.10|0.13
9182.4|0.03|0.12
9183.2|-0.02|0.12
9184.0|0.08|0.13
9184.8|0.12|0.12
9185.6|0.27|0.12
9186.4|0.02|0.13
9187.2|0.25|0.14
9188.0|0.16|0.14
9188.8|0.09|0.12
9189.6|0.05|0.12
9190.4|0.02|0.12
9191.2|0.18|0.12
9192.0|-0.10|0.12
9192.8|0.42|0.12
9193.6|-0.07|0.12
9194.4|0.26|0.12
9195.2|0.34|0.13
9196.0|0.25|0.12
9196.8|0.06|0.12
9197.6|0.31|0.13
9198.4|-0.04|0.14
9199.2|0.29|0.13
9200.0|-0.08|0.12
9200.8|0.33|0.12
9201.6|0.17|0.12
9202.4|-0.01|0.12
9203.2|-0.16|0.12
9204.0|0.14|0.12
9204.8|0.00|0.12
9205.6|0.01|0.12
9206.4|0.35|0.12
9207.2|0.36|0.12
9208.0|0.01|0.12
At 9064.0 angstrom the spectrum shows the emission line Hbeta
